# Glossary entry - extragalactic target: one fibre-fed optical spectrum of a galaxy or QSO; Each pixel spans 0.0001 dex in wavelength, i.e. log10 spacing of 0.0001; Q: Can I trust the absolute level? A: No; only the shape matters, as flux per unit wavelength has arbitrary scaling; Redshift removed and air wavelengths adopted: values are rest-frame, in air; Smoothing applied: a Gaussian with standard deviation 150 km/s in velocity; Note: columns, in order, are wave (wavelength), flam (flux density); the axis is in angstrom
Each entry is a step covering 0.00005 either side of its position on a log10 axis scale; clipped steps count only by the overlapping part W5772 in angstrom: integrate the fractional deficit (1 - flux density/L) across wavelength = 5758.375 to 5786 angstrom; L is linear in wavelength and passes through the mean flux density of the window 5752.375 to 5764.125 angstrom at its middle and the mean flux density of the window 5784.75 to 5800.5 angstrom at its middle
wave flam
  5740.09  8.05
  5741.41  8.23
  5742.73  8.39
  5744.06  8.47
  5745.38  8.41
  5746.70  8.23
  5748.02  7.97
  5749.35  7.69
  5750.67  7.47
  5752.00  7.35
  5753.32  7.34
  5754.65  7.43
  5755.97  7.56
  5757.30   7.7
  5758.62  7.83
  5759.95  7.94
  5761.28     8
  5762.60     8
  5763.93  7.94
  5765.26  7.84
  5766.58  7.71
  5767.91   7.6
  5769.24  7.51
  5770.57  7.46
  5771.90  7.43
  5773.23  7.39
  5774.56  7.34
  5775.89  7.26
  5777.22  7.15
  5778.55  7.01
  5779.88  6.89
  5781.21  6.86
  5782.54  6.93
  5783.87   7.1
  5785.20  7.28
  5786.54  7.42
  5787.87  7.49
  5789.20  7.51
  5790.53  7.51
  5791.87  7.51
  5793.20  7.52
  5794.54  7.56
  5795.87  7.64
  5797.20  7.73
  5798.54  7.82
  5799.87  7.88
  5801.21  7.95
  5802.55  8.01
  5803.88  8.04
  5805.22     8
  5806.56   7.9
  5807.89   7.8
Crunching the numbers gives 0.82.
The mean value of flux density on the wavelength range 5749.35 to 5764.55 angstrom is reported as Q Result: 7.69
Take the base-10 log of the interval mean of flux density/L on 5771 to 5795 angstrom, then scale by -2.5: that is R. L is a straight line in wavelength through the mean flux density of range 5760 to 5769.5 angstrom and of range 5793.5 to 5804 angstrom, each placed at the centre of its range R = 0.08 mag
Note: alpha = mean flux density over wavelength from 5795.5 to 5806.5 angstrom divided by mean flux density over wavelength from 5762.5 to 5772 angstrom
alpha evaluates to 1.0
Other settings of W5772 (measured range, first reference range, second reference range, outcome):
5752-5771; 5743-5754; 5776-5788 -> -0.3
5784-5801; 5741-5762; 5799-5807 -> 0.8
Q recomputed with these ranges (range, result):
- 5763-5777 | 7.54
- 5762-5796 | 7.41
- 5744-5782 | 7.6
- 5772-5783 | 7.12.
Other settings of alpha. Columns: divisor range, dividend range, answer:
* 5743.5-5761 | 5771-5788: 0.92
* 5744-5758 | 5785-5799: 0.97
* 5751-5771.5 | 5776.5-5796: 0.95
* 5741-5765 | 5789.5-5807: 0.99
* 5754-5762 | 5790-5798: 0.98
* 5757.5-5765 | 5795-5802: 0.98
